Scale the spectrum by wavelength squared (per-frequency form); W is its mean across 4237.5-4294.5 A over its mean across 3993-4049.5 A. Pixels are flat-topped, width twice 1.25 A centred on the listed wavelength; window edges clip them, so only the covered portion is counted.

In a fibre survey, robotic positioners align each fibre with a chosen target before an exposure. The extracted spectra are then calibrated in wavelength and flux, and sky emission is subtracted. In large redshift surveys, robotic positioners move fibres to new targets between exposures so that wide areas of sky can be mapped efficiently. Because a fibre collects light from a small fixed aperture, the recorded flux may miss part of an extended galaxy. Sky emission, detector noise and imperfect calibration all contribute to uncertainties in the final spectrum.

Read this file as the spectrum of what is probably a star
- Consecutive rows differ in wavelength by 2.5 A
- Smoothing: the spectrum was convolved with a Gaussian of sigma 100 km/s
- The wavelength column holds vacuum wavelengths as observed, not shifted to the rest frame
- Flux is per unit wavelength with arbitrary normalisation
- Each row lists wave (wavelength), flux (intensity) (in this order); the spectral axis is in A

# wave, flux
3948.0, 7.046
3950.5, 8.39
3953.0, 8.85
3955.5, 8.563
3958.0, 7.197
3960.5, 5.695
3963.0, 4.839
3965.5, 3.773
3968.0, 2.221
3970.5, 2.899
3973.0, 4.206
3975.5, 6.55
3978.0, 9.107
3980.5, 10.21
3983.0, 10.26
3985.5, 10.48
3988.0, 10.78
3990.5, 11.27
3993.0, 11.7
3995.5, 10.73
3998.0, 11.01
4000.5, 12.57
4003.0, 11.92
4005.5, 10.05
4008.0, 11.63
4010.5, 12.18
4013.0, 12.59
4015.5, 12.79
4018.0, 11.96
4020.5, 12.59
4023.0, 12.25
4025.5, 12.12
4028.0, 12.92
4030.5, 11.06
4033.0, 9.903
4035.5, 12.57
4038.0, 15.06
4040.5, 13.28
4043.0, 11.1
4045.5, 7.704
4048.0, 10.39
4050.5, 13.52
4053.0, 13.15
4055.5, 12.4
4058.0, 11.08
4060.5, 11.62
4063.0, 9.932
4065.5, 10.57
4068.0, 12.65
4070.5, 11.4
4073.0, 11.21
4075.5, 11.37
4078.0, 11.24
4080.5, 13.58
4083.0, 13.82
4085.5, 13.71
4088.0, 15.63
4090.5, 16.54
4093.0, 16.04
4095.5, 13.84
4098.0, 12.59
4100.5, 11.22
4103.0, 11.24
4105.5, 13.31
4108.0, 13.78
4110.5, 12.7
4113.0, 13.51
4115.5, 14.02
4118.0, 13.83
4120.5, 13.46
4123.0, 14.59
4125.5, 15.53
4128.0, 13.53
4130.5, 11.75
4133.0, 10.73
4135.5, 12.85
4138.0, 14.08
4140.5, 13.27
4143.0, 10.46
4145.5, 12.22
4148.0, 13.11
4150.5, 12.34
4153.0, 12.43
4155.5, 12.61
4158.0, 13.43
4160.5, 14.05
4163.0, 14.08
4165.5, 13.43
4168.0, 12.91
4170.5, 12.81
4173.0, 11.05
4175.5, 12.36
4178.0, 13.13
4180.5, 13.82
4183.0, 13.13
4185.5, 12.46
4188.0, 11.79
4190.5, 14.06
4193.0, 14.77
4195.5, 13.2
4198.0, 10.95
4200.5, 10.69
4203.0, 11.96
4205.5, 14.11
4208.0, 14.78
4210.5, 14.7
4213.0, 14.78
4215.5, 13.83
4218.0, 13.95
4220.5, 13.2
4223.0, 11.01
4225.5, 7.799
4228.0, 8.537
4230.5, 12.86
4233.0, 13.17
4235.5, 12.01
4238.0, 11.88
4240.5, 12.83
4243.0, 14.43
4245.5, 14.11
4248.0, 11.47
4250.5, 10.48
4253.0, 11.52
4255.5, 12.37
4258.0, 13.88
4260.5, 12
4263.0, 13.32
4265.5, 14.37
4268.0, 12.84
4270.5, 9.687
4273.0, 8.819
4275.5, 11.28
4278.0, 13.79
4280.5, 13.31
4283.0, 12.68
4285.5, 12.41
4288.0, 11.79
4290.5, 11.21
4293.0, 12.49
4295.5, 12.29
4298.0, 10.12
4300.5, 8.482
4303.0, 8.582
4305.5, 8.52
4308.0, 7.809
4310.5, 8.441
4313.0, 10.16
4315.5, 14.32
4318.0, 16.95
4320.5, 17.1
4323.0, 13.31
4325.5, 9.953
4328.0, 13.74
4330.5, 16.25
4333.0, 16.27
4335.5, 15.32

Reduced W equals 1.18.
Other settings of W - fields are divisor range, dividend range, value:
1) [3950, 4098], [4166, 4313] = 1.23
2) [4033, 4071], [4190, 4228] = 1.18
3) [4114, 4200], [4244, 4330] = 0.98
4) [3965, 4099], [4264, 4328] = 1.17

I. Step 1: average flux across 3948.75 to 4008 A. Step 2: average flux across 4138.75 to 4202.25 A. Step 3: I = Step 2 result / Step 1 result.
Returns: 1.51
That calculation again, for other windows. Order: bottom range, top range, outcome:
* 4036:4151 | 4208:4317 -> 0.93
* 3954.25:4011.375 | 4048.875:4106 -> 1.46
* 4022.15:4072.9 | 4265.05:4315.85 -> 0.94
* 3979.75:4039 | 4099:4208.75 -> 1.11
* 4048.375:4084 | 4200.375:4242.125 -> 1.05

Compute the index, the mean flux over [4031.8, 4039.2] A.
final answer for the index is 12.5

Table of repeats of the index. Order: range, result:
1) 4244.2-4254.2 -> 11.9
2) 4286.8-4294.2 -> 11.8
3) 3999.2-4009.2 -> 11.5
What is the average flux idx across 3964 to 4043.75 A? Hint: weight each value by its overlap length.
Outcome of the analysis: 10.4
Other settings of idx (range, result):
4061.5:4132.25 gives 13.1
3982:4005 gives 11.2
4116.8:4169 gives 13.1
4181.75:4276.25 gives 12.5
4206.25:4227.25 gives 12.9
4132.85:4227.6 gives 12.8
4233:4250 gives 12.7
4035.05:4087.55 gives 12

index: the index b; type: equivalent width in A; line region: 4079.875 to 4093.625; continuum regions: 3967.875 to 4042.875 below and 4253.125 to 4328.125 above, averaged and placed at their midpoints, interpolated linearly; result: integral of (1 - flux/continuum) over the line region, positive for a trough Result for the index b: -4.8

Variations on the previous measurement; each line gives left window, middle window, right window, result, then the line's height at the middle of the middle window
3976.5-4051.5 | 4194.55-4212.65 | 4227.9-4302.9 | -1.7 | 11.9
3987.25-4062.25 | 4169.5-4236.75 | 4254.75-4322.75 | -4.6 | 11.8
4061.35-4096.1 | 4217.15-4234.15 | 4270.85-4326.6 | 0.8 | 12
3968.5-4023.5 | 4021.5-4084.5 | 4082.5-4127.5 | 1.5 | 12.2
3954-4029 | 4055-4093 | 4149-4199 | -5.0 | 11.1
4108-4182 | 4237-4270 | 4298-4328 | -2.1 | 11.9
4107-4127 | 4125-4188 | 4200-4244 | 2.9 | 13.4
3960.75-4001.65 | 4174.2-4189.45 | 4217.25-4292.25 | -2.4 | 11.1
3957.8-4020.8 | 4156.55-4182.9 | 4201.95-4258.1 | -3.1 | 11.7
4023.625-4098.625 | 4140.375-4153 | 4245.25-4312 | -0.2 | 12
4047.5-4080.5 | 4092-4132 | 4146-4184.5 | -3.6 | 12.3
